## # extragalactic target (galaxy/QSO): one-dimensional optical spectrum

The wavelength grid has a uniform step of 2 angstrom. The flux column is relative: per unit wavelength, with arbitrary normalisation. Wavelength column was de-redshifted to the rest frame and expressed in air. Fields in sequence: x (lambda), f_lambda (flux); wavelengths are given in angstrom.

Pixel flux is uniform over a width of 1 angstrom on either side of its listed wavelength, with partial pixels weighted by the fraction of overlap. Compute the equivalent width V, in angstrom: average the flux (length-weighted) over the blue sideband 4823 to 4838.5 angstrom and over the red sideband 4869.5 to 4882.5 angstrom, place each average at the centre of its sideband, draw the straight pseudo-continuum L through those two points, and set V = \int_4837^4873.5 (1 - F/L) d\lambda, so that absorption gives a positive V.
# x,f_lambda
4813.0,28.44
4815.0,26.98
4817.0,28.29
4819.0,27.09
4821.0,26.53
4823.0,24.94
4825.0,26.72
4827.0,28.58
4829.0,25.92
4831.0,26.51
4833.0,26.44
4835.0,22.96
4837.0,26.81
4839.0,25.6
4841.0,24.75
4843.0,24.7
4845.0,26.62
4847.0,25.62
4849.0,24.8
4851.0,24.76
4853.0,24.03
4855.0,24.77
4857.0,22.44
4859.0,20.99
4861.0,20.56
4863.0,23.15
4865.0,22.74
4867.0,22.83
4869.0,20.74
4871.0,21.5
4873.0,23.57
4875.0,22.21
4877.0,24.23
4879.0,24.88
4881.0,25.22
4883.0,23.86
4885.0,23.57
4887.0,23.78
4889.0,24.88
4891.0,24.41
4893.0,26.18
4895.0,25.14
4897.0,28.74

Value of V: 1.6 angstrom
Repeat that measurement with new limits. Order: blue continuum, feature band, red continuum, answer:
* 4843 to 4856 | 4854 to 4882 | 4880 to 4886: 2.0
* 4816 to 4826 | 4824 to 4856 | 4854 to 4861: -1.5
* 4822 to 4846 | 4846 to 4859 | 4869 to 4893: 0.5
